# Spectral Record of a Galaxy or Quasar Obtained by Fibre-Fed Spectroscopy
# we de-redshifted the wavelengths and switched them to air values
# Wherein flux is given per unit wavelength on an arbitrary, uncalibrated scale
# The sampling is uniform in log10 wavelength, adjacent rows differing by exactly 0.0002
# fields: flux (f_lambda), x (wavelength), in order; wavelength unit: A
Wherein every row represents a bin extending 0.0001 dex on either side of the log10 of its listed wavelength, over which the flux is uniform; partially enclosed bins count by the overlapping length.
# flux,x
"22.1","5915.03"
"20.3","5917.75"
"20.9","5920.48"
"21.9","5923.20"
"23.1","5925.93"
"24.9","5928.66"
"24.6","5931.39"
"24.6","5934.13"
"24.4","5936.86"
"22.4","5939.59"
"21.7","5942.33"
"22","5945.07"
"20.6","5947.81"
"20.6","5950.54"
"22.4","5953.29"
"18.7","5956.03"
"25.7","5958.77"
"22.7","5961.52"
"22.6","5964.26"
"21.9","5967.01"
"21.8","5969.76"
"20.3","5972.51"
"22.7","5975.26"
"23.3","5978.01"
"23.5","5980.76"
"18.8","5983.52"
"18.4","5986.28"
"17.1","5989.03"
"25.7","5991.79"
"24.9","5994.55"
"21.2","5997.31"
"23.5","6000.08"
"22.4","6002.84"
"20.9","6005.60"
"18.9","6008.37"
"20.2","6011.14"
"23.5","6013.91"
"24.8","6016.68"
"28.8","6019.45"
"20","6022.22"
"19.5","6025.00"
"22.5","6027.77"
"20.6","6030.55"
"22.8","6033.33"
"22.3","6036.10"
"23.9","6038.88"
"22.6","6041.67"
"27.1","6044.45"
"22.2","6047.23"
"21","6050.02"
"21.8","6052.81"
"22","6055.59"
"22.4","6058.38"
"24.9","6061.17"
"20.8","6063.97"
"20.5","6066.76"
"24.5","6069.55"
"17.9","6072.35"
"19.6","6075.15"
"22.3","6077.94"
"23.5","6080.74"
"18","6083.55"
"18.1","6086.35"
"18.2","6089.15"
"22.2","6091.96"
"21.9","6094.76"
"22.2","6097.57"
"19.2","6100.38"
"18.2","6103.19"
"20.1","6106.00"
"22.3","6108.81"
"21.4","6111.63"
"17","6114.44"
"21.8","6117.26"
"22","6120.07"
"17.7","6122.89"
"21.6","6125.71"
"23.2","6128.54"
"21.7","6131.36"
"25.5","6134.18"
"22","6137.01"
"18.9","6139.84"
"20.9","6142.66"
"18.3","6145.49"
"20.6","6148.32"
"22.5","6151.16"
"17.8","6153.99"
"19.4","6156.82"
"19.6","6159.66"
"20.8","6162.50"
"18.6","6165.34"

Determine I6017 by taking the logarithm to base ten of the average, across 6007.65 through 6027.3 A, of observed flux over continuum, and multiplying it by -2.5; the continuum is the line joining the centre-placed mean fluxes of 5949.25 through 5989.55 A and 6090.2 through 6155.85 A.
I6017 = -0.06 mag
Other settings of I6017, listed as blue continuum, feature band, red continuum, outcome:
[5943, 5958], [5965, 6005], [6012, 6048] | 0.01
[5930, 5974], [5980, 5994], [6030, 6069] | 0.08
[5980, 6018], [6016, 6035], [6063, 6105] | -0.07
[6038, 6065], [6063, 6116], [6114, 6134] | 0.08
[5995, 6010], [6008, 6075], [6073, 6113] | -0.06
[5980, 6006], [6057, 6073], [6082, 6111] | -0.07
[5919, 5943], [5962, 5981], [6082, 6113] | 0.01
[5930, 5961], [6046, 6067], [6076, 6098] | -0.05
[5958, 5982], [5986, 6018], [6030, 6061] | 0.04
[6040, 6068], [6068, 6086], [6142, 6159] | 0.06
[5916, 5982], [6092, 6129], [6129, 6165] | 0.02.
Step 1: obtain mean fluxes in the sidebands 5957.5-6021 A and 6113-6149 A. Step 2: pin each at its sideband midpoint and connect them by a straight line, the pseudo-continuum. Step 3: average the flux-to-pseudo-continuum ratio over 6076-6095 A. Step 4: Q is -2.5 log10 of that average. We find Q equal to 0.04 mag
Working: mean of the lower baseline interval 22.3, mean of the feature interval 20.5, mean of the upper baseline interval 20.9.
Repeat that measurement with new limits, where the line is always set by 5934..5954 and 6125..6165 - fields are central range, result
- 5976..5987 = 0.03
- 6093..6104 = 0.03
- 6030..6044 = -0.06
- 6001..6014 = 0.04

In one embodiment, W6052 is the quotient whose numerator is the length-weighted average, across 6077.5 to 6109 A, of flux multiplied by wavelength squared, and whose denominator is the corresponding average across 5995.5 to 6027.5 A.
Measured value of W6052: 0.9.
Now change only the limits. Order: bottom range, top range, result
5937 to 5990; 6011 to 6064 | 1.08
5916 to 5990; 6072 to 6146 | 0.99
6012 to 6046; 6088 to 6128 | 0.91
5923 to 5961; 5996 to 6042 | 1.01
